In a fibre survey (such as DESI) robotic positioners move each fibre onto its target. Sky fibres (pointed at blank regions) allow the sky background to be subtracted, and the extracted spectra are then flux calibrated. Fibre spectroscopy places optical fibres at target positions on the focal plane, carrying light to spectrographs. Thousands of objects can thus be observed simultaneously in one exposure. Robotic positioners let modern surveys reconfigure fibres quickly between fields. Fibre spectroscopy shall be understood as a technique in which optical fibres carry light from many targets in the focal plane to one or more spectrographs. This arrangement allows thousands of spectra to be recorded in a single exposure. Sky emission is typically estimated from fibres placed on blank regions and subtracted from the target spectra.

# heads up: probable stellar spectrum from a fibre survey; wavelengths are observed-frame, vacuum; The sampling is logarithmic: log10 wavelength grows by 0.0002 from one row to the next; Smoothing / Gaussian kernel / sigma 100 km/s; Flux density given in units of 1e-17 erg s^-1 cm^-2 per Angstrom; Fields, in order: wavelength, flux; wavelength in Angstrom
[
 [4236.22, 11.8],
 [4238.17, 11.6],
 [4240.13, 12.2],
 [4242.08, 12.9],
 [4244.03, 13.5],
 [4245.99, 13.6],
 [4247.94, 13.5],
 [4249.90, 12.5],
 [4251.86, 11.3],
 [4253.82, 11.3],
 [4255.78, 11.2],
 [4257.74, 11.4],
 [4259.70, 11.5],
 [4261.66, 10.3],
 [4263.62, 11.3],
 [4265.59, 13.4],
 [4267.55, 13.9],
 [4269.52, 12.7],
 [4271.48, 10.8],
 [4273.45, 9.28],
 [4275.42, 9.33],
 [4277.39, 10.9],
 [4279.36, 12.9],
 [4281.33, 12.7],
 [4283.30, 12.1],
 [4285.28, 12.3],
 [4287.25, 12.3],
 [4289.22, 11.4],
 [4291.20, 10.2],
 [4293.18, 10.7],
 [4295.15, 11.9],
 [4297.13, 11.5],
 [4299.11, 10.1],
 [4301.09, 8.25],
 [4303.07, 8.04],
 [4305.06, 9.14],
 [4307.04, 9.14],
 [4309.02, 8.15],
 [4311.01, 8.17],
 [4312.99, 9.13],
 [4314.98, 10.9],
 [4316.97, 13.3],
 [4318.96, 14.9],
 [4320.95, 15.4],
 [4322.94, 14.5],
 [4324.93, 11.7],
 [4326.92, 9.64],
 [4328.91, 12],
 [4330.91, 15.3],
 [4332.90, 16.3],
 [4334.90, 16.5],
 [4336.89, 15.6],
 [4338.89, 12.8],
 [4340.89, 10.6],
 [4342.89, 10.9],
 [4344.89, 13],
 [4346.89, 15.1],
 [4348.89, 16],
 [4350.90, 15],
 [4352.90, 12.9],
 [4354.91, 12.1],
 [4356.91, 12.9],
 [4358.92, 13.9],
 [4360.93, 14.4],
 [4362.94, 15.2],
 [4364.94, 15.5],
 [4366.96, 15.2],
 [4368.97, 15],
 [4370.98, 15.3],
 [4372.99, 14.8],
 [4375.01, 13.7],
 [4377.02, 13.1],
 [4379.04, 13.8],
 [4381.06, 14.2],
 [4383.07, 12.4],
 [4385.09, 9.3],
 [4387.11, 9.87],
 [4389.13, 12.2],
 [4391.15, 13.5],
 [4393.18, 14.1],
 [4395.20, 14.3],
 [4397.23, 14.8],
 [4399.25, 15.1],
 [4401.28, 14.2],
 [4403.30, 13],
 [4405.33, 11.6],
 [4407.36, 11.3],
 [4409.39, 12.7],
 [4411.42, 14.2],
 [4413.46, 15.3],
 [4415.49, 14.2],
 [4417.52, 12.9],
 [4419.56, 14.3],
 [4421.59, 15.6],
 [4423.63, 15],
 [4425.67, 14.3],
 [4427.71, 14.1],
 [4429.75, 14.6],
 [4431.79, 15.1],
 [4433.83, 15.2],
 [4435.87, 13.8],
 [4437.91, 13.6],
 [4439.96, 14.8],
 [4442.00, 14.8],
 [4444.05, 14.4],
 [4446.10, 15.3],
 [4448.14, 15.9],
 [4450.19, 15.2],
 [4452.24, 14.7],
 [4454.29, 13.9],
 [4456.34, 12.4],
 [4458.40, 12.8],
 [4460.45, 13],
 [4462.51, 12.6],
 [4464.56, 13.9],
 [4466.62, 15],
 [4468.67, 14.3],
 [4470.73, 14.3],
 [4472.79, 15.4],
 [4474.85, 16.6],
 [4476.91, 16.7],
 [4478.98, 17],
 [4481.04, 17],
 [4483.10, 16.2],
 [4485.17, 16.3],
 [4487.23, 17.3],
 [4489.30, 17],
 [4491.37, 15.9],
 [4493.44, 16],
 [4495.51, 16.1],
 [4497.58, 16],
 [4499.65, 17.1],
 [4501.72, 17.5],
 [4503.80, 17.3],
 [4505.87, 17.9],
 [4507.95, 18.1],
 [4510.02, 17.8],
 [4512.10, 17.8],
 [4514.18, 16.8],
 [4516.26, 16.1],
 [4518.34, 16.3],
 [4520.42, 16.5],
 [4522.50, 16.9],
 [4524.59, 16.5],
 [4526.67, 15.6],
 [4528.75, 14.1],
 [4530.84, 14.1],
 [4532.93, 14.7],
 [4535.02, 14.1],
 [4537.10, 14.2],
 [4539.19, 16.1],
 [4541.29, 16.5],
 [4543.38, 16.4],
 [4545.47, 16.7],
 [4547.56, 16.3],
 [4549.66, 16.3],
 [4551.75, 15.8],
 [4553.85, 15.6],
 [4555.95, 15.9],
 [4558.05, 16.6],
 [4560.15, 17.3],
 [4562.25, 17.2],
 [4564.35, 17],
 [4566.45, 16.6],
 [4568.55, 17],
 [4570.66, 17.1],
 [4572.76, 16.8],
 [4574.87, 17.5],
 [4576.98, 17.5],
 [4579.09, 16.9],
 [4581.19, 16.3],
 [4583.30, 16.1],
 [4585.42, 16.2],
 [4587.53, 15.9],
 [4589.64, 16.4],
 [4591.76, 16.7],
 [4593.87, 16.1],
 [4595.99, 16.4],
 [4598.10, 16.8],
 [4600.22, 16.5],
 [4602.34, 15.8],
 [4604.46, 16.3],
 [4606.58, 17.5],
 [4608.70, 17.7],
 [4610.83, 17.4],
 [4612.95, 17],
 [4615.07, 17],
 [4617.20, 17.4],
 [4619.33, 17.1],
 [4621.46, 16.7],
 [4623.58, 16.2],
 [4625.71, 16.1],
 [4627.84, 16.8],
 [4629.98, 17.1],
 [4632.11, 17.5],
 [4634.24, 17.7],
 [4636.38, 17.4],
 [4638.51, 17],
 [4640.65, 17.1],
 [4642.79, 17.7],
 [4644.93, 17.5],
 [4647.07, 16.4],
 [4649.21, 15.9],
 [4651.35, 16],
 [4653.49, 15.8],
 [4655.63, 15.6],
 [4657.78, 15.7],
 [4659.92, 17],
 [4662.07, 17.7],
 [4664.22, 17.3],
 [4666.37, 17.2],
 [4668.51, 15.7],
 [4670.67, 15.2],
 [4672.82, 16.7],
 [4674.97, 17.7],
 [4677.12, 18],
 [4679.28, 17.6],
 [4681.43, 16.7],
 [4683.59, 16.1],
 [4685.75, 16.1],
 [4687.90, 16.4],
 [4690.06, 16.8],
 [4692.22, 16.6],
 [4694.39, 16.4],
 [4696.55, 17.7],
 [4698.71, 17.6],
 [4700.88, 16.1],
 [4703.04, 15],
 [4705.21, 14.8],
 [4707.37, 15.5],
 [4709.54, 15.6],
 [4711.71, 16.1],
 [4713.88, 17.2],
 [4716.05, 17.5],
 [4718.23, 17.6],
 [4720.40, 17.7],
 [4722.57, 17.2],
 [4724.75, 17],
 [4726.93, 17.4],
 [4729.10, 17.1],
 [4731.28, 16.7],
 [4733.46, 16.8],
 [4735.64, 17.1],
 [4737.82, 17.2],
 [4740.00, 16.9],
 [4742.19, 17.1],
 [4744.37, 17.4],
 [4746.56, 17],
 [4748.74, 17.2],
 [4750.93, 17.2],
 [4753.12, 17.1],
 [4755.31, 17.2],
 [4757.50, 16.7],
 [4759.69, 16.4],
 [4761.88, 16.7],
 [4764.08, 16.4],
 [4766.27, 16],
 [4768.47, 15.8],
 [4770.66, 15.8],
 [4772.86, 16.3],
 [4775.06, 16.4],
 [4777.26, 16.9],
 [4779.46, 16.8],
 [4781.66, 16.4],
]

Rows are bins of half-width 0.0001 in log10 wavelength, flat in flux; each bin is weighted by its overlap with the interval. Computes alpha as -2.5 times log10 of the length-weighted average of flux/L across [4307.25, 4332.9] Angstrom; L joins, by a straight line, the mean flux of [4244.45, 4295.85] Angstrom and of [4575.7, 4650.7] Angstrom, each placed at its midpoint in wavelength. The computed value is 0.04 mag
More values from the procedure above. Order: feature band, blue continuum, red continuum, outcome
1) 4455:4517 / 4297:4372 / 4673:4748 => -0.110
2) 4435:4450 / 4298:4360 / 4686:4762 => -0.084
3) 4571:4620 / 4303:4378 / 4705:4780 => -0.090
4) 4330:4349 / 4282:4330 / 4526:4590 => -0.202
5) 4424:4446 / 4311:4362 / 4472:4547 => 0.038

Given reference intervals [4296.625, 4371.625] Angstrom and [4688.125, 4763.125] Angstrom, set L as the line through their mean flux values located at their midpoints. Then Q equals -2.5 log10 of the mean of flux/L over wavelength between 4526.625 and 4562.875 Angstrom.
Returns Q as -0.06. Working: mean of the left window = 12.7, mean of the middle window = 15.7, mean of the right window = 16.8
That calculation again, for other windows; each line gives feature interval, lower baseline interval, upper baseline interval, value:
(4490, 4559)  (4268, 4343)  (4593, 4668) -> -0.08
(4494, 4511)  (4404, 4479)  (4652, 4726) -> -0.16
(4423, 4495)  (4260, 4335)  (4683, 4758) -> -0.11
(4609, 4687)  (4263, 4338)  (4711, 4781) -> -0.07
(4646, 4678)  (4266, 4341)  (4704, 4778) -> -0.05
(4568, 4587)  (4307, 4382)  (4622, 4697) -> -0.06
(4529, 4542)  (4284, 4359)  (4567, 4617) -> 0.07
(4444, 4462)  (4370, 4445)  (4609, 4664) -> 0.02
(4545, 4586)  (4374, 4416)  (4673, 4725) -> -0.10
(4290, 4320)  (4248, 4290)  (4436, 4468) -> 0.19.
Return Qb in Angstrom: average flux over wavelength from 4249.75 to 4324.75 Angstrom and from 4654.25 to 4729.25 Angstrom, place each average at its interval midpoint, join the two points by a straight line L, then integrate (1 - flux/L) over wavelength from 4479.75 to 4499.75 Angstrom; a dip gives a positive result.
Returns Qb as -3.6 Angstrom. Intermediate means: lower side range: 11.3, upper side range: 16.7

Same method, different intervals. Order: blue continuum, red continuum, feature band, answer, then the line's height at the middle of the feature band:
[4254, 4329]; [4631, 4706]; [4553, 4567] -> -1.4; 15.1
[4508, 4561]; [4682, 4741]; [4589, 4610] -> -0.4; 16.3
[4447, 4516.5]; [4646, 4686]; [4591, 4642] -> -1.7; 16.4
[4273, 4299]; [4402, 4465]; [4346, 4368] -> -3.0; 12.6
